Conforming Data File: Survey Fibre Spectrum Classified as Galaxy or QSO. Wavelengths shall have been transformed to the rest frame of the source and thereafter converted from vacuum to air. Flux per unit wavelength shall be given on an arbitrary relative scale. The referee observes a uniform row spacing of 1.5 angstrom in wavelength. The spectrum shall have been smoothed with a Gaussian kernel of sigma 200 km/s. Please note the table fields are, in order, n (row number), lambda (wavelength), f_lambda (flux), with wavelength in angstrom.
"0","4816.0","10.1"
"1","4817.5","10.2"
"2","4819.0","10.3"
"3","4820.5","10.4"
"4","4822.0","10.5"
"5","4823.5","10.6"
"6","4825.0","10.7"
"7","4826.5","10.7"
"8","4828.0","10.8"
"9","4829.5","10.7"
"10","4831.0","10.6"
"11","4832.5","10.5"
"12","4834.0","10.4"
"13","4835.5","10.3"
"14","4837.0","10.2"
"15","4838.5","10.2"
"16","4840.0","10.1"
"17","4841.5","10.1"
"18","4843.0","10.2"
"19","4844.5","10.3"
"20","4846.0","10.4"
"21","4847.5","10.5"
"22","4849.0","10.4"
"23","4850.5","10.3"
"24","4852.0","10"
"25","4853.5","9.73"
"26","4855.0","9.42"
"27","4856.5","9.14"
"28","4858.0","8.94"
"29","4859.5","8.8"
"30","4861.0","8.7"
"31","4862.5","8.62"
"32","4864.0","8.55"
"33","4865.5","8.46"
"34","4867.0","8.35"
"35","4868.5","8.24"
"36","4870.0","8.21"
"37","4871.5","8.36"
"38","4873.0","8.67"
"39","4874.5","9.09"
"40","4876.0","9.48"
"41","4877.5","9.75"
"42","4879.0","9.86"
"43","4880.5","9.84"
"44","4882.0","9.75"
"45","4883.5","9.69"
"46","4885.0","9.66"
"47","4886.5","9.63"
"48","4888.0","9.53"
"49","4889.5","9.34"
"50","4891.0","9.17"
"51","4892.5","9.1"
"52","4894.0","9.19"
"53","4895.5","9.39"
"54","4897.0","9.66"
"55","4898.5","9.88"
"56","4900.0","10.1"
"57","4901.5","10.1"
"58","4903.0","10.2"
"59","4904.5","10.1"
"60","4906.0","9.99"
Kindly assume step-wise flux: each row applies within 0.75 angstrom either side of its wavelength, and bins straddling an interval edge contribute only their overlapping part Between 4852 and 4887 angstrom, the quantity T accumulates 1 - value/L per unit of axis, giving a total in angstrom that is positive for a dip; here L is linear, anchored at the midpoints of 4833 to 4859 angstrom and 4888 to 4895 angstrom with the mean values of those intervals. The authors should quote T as 1.9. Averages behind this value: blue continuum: 10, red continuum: 9.24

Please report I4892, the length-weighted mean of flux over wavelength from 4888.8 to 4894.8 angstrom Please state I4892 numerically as 9.2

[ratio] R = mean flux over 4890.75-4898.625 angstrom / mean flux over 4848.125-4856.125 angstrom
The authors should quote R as 0.94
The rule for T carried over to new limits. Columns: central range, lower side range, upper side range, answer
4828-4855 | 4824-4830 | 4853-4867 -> -1.03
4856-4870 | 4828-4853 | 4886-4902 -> 1.95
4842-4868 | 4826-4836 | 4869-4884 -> 1.14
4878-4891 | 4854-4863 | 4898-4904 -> 0.01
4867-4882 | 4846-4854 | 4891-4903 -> 1.30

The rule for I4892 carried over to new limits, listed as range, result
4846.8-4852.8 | 10.3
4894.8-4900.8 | 9.76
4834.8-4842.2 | 10.2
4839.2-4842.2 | 10.1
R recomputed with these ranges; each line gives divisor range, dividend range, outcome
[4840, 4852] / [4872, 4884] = 0.92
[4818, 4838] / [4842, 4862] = 0.93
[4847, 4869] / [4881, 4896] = 1.03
